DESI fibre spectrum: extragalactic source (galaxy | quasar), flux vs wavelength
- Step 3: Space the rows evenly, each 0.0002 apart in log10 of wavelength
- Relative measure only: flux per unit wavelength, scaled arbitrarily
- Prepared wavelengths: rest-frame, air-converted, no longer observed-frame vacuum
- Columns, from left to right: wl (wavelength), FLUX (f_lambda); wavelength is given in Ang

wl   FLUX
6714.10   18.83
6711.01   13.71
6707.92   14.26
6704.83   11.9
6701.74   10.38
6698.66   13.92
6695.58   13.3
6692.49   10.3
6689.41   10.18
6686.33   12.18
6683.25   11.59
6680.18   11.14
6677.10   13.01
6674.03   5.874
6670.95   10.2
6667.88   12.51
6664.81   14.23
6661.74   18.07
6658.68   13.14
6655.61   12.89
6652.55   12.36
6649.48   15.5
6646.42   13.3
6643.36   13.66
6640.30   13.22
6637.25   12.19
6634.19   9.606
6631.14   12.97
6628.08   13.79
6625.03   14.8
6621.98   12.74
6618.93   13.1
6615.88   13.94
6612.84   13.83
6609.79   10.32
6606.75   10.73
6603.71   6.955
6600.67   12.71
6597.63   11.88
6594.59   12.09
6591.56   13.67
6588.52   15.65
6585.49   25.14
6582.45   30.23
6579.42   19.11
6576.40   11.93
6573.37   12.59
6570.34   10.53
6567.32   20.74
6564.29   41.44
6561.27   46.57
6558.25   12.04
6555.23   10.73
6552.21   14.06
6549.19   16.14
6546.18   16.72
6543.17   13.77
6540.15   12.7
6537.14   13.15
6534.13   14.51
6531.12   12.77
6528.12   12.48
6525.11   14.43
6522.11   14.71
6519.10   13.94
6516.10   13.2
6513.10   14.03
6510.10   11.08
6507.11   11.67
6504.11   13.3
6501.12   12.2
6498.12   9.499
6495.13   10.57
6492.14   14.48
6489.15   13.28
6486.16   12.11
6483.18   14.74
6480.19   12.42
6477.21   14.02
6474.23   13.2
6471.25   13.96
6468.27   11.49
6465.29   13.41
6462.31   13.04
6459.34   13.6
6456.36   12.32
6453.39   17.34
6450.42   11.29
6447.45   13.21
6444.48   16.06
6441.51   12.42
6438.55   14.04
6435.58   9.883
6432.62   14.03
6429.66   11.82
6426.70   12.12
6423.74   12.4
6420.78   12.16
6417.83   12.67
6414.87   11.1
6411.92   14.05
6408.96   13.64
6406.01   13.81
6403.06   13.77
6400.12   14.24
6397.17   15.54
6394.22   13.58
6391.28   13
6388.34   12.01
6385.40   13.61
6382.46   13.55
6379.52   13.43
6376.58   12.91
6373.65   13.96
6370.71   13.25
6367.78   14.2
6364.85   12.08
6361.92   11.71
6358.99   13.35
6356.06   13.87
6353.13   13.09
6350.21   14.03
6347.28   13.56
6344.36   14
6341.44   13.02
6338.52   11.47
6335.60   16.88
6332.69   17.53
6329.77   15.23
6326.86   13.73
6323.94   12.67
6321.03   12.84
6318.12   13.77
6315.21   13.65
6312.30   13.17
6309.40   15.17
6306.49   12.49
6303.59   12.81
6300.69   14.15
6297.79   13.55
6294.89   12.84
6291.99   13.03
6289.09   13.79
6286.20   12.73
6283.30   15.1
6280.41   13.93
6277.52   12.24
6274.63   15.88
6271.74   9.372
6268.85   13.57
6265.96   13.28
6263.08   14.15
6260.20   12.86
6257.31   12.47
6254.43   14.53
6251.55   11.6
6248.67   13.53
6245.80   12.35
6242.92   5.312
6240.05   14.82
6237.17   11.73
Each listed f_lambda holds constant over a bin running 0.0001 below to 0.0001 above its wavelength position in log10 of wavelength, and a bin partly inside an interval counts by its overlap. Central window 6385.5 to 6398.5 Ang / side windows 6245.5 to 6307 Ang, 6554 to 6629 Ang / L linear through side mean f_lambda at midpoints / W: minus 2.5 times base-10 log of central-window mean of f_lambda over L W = 0.076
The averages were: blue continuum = 13.2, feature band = 13.5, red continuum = 16.7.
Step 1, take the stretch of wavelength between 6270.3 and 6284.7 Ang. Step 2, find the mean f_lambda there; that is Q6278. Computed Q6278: 13.3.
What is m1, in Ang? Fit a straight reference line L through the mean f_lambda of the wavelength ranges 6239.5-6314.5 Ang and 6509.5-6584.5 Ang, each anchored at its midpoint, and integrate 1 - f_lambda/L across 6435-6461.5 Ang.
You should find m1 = 3.6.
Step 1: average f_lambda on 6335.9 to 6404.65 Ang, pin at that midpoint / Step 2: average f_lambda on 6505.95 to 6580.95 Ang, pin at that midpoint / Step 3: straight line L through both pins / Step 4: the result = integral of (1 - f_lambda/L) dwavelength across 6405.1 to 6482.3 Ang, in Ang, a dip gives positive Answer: 8.2 Ang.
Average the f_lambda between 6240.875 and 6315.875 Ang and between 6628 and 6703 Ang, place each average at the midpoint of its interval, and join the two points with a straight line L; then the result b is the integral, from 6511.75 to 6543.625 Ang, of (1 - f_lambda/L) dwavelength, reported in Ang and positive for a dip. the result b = -2.57 Ang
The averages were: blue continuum 13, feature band 13.6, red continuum 12.4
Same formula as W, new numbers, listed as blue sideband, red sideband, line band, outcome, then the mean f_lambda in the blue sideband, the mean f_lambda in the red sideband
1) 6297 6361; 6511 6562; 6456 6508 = 0.16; 13.8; 15.1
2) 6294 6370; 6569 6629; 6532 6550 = -0.02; 13.7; 14.3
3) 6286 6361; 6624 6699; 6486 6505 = 0.08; 13.7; 12.5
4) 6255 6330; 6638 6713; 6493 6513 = 0.11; 13.4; 12.6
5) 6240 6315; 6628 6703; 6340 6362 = -0.04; 13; 12.4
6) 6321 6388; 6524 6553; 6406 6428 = 0.09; 13.6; 14.1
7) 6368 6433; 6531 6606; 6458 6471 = 0.14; 13.2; 17.1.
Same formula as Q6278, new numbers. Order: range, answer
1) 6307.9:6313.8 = 14.2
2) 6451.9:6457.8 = 14.9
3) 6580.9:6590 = 23.7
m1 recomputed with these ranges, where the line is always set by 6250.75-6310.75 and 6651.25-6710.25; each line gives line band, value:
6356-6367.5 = 0.29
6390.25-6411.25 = -1.58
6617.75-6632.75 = -1.35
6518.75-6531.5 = -1.09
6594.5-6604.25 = 1.02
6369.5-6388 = -0.45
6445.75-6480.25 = -1.38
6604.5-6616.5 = 0.62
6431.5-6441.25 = 0.24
